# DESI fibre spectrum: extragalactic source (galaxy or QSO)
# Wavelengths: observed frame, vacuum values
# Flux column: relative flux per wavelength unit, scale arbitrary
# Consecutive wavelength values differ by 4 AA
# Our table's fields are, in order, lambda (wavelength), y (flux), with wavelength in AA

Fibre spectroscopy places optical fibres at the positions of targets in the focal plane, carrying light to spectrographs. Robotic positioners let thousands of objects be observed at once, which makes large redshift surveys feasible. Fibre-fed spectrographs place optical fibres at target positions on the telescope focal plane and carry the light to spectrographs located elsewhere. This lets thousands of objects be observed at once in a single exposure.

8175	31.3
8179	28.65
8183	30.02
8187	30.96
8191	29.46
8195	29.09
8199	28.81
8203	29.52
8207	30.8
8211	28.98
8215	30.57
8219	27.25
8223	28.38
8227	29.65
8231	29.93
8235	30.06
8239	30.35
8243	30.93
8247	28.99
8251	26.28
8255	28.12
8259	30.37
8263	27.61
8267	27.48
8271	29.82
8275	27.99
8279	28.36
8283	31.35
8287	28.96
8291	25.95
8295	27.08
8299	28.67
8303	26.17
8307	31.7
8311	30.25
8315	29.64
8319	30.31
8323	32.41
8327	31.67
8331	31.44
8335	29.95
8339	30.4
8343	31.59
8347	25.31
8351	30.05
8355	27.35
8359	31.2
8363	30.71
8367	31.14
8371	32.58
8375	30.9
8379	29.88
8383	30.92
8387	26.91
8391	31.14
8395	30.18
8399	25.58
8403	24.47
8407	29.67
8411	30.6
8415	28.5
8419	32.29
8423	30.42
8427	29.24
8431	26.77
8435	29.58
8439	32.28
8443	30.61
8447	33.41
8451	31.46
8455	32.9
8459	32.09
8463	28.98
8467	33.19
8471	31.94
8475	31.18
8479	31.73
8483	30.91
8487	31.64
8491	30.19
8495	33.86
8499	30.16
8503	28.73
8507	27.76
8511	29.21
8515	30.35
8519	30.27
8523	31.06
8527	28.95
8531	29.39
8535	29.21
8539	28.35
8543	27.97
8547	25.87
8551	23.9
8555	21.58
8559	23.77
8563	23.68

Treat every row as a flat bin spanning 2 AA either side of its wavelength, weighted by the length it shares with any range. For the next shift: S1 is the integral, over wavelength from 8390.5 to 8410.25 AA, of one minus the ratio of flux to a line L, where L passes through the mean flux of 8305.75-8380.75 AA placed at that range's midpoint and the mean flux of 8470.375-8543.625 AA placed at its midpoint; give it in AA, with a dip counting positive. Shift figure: 1.4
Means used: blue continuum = 30.4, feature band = 28.1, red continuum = 30.2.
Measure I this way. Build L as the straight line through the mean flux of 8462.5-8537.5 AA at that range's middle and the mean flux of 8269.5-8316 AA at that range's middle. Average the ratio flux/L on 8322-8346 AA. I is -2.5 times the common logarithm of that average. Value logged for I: -0.066 mag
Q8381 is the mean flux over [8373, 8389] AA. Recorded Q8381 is 29.7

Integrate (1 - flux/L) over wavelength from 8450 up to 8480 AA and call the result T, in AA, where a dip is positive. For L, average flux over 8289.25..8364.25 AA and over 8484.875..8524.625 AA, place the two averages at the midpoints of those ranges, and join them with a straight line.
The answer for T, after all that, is -1.5 AA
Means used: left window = 29.6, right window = 30.3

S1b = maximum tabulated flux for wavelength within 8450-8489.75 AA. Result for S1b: 33.19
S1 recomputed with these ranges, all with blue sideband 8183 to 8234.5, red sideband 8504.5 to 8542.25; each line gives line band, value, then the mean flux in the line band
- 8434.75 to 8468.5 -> -2.7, 31.7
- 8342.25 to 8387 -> -0.8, 30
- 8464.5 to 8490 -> -2.0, 31.6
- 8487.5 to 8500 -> -0.9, 31.5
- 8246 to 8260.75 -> 0.5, 28.4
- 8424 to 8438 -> 0.2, 28.9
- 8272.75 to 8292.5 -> 0.6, 28.6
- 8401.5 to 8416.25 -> 0.5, 28.4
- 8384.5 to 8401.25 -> 0.5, 28.5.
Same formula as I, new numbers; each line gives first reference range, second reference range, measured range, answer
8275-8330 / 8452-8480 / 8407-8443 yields 0.041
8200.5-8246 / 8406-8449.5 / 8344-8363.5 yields 0.043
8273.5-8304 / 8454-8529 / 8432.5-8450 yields -0.043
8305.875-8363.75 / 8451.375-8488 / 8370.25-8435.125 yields 0.058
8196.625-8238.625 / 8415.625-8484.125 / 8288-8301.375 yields 0.100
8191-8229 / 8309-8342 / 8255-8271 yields 0.050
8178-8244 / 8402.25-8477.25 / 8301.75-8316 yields 0.016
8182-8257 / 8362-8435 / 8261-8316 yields 0.030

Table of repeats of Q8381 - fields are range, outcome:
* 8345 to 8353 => 27.7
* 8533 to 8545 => 28.5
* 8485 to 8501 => 31.5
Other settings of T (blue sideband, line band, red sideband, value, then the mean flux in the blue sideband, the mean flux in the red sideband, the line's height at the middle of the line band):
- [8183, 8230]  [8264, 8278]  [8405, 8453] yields 0.6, 29.4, 30.4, 29.7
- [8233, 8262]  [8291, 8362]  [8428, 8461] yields 0.8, 29.2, 31.1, 30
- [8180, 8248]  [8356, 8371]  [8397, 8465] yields -0.6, 29.6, 29.9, 29.8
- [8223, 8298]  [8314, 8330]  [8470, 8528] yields -1.0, 28.8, 30.5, 29.3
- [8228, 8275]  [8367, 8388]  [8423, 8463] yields -0.2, 29.1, 30.8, 30.2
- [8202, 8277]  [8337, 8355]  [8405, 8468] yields 0.5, 29.1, 30.7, 30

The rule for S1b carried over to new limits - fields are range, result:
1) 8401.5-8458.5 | 33.41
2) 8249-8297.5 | 31.35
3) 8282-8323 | 32.41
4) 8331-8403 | 32.58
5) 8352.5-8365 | 31.2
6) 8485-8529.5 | 33.86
